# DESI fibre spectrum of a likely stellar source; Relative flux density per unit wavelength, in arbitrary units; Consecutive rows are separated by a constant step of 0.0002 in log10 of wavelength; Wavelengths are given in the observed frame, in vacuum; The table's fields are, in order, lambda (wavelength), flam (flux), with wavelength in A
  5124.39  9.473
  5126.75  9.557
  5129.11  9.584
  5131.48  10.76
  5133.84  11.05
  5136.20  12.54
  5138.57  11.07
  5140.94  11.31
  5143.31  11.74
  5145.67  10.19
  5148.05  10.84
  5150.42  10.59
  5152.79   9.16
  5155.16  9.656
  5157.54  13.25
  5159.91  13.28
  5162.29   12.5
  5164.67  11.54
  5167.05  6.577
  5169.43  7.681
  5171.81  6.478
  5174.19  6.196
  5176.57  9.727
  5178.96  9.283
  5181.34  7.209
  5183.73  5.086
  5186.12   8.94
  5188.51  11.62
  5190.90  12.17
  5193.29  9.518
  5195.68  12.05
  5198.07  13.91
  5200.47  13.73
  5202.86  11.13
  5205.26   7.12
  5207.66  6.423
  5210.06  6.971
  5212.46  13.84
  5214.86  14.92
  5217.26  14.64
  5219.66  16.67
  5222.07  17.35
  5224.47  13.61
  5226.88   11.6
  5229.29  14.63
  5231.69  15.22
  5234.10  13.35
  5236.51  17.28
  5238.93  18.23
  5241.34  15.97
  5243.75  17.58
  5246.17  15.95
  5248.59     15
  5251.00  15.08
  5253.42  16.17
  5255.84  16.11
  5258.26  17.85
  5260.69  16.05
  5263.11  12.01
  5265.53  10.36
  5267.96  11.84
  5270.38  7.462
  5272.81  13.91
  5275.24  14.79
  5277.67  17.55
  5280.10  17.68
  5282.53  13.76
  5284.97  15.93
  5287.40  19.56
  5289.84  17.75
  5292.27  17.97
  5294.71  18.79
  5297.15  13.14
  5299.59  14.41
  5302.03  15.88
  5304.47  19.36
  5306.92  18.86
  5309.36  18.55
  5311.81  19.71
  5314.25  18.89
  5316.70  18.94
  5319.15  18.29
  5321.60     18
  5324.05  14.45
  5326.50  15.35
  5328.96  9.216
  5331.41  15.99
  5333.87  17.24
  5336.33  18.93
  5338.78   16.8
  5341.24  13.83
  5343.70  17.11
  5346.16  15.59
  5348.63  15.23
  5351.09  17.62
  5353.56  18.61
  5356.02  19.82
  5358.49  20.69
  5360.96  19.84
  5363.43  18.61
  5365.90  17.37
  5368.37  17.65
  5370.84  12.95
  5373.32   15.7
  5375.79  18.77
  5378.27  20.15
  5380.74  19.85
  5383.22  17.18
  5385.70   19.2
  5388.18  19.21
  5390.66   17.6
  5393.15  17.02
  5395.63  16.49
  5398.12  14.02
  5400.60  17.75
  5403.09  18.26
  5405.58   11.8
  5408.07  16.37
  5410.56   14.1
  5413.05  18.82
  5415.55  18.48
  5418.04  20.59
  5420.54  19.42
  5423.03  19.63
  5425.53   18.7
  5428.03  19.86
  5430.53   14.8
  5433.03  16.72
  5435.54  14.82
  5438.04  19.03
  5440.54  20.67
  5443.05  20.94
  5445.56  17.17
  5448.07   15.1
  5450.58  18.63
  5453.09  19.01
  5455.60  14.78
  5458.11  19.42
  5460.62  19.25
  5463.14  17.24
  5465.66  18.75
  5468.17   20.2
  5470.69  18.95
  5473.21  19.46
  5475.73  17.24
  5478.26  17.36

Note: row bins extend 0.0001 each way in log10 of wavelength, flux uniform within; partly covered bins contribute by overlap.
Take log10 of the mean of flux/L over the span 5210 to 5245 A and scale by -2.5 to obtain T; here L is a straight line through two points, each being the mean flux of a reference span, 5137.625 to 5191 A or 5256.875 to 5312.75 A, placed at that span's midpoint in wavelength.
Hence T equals -0.164 mag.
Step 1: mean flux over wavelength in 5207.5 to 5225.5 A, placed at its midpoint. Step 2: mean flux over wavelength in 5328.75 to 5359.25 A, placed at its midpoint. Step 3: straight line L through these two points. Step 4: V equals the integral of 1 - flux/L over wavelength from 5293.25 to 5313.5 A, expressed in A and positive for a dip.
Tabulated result -2.06 A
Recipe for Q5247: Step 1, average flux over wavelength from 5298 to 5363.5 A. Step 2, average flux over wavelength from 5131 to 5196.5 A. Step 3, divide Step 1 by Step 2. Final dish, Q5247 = 1.71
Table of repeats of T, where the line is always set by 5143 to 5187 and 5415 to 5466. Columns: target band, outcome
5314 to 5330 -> -0.12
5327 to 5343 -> -0.04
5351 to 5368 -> -0.21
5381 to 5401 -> -0.05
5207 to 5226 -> -0.19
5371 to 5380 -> -0.10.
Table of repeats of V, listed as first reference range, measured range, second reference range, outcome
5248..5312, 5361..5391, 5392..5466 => -1.82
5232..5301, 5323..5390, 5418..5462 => -1.17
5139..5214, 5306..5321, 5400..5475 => -4.92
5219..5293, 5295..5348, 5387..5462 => -1.46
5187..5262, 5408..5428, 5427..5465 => -1.31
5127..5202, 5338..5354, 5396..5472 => -0.99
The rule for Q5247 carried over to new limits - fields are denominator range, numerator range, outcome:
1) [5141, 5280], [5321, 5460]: 1.41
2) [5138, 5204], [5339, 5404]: 1.71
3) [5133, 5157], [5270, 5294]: 1.47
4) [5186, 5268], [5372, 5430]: 1.30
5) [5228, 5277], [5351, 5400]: 1.21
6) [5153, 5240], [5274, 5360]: 1.48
